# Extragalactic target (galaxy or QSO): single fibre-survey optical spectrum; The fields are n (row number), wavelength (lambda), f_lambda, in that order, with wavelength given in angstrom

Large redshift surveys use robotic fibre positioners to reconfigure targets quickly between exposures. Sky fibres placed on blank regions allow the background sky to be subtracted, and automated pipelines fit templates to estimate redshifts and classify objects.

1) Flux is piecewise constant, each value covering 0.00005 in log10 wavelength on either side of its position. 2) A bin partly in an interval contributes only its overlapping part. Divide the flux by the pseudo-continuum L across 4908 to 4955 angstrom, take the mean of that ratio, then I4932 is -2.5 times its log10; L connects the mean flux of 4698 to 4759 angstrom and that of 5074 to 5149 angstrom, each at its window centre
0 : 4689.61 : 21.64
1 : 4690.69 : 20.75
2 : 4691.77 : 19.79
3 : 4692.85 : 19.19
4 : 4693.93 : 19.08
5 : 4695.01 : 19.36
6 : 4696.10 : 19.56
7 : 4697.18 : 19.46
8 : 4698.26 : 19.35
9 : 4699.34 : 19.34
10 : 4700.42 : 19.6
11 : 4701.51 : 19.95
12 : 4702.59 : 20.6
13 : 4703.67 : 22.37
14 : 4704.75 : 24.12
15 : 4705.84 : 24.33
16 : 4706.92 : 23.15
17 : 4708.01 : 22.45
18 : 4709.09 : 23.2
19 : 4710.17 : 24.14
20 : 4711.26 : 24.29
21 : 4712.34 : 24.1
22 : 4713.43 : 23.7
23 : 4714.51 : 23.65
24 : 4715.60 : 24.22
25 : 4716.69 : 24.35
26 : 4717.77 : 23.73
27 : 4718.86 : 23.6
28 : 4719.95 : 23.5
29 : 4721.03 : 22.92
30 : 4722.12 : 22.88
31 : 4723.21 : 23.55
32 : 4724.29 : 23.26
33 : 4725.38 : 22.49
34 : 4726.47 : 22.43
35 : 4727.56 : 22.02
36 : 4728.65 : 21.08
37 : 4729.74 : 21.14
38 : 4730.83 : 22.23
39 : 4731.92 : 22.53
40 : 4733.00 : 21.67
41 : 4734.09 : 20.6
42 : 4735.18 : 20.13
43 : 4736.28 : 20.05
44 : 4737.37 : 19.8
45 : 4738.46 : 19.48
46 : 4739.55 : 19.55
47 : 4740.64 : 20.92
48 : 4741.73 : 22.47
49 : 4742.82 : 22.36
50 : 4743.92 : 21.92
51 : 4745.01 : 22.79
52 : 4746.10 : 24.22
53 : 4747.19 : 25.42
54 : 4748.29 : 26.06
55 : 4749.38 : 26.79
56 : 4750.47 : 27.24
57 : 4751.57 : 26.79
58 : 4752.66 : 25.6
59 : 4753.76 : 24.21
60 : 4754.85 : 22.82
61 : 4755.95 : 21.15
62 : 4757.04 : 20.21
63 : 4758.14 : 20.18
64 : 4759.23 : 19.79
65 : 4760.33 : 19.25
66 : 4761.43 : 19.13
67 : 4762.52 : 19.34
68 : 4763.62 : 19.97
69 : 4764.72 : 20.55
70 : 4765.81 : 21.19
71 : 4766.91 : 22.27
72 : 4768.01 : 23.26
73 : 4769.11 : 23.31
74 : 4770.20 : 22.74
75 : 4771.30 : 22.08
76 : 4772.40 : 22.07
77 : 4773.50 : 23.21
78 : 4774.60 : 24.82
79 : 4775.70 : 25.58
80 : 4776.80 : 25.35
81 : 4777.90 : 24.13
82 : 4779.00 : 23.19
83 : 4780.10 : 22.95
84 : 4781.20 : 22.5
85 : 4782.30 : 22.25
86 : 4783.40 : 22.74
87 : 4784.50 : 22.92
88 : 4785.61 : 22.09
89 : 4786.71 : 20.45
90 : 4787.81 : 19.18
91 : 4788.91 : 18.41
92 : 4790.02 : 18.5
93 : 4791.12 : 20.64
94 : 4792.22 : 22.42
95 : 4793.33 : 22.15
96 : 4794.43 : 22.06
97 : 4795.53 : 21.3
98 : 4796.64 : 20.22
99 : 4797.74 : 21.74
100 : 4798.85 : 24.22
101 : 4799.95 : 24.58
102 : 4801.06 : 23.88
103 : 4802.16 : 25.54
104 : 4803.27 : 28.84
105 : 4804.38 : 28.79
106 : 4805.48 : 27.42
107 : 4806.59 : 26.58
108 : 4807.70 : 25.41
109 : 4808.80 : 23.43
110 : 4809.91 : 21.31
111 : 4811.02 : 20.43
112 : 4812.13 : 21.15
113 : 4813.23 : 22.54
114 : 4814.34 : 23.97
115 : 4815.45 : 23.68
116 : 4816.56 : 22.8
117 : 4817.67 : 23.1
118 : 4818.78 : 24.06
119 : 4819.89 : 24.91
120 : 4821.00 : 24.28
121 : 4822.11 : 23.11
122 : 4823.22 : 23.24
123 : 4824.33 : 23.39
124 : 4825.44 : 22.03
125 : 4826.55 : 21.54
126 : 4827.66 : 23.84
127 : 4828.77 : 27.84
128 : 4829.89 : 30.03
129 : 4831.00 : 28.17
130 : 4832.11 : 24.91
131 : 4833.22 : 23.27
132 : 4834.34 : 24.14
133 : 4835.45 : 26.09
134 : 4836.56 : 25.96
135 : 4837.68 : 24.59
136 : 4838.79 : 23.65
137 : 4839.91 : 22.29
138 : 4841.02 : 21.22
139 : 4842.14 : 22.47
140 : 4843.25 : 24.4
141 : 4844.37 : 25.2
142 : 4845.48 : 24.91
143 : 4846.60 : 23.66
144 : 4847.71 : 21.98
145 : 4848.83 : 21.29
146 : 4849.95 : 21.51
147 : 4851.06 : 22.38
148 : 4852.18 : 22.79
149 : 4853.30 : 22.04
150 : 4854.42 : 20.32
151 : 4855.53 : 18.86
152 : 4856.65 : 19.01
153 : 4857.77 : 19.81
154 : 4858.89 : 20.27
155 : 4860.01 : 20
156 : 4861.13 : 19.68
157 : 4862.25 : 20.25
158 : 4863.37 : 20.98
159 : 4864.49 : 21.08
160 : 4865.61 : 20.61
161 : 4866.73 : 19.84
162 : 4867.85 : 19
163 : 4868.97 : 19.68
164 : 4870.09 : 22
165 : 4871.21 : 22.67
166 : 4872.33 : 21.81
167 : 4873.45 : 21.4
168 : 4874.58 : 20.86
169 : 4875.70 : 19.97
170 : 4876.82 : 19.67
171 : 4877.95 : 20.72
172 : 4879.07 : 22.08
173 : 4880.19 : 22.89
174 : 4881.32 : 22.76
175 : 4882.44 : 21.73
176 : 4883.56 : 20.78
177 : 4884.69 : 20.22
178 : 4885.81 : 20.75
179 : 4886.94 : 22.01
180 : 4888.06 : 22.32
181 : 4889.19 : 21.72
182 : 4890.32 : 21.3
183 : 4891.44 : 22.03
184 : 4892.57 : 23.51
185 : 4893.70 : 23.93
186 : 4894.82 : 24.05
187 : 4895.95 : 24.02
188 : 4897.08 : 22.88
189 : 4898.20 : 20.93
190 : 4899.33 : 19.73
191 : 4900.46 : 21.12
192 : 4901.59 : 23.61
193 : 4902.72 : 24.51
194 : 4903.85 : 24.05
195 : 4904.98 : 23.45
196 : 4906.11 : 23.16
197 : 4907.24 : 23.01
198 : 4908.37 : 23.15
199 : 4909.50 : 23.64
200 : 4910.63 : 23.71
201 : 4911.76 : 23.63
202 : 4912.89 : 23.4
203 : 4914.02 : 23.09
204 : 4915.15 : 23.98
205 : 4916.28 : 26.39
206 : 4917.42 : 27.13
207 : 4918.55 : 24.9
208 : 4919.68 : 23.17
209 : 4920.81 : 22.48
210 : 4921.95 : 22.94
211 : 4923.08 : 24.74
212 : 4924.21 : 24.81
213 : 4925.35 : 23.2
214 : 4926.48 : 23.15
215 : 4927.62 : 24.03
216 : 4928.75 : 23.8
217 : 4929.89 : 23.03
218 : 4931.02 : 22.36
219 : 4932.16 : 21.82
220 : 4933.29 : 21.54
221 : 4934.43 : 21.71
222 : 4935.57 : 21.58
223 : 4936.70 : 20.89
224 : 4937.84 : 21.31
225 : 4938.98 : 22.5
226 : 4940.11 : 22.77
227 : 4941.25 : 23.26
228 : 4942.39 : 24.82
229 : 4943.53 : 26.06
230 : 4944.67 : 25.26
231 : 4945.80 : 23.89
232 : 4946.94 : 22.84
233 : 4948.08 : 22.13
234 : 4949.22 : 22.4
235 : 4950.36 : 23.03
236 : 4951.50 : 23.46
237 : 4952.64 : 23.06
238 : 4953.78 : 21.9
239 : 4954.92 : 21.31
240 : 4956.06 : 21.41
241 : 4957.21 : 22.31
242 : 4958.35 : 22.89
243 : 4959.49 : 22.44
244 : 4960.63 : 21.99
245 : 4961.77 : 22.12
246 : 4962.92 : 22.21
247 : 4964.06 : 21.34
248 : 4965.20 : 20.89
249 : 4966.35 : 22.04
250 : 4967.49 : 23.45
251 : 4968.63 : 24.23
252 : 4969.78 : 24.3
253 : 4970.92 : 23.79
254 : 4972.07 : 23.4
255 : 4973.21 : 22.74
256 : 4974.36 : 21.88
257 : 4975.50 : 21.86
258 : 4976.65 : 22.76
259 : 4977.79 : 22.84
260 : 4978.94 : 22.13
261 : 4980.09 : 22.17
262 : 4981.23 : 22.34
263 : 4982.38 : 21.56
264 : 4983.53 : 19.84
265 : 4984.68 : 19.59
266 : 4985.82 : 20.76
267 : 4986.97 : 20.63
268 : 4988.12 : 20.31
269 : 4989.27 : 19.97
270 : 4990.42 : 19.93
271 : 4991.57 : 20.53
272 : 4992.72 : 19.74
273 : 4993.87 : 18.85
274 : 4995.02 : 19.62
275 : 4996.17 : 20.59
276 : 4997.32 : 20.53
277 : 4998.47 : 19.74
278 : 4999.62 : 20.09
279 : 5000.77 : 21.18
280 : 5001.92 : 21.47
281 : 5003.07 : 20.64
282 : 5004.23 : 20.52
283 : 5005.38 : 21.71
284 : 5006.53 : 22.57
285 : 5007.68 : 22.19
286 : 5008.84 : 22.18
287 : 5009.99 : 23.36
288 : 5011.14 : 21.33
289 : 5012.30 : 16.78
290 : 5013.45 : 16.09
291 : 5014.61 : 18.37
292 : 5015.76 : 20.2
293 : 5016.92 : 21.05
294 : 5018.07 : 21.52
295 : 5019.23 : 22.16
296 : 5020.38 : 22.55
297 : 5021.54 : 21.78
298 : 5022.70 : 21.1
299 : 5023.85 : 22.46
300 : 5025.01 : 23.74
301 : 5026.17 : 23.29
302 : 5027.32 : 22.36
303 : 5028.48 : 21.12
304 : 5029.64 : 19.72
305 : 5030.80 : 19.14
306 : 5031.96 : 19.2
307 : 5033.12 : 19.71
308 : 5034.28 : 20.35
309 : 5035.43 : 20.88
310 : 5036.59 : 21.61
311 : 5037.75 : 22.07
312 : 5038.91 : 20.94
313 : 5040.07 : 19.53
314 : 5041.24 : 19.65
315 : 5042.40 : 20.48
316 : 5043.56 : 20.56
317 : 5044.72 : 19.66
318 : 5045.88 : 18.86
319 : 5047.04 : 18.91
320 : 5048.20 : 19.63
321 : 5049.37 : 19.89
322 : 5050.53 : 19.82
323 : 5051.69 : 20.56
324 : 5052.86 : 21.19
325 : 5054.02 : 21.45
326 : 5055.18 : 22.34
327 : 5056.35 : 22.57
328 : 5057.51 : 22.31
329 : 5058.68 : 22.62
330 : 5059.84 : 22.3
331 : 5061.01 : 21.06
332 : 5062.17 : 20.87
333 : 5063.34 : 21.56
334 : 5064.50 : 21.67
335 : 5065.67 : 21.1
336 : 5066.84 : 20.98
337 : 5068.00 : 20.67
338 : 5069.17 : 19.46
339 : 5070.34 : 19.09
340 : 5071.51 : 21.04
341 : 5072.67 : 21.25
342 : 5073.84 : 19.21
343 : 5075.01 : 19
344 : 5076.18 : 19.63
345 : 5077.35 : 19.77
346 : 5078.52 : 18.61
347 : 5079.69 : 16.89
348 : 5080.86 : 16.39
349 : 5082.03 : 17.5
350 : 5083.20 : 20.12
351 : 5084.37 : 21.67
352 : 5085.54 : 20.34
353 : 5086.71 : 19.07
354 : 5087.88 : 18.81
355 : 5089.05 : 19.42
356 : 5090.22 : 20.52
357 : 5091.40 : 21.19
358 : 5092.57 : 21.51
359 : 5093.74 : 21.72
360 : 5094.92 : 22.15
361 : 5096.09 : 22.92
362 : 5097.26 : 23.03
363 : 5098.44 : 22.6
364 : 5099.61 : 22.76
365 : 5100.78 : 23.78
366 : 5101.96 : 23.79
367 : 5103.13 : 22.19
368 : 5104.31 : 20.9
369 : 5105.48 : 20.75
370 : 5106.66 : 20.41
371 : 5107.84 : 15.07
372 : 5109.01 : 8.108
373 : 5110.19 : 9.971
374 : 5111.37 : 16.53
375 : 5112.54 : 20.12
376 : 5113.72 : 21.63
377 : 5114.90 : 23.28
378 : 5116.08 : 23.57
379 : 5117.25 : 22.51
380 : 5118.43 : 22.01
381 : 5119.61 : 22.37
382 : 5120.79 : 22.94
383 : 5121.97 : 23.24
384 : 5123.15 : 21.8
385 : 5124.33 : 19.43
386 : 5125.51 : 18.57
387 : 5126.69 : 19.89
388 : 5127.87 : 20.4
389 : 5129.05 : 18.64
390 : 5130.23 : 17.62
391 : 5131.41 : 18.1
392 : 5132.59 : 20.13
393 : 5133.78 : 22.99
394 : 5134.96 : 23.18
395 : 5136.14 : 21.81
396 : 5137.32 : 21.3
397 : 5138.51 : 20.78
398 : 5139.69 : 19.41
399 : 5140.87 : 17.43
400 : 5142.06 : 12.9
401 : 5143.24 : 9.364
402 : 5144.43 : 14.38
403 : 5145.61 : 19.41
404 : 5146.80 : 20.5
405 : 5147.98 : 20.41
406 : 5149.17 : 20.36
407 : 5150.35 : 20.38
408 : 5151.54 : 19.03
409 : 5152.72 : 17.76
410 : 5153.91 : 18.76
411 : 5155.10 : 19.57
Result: -0.11 mag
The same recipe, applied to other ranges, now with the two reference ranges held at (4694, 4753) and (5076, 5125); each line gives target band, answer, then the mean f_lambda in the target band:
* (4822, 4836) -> -0.14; 24.8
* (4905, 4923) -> -0.12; 23.9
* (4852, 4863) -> 0.08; 20.2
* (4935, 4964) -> -0.08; 22.7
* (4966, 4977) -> -0.10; 23.1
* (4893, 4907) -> -0.07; 23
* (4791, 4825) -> -0.08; 23.6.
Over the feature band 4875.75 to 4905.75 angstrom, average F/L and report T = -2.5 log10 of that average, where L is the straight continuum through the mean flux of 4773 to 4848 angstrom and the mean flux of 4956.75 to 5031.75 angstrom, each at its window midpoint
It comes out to 0.02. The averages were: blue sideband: 23.6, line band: 22.2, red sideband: 21.4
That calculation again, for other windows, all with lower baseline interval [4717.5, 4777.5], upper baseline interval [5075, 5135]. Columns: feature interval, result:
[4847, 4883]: 0.037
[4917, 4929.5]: -0.128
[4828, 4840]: -0.171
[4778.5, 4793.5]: 0.038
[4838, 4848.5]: -0.071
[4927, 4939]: -0.048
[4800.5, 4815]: -0.117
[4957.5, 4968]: -0.055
